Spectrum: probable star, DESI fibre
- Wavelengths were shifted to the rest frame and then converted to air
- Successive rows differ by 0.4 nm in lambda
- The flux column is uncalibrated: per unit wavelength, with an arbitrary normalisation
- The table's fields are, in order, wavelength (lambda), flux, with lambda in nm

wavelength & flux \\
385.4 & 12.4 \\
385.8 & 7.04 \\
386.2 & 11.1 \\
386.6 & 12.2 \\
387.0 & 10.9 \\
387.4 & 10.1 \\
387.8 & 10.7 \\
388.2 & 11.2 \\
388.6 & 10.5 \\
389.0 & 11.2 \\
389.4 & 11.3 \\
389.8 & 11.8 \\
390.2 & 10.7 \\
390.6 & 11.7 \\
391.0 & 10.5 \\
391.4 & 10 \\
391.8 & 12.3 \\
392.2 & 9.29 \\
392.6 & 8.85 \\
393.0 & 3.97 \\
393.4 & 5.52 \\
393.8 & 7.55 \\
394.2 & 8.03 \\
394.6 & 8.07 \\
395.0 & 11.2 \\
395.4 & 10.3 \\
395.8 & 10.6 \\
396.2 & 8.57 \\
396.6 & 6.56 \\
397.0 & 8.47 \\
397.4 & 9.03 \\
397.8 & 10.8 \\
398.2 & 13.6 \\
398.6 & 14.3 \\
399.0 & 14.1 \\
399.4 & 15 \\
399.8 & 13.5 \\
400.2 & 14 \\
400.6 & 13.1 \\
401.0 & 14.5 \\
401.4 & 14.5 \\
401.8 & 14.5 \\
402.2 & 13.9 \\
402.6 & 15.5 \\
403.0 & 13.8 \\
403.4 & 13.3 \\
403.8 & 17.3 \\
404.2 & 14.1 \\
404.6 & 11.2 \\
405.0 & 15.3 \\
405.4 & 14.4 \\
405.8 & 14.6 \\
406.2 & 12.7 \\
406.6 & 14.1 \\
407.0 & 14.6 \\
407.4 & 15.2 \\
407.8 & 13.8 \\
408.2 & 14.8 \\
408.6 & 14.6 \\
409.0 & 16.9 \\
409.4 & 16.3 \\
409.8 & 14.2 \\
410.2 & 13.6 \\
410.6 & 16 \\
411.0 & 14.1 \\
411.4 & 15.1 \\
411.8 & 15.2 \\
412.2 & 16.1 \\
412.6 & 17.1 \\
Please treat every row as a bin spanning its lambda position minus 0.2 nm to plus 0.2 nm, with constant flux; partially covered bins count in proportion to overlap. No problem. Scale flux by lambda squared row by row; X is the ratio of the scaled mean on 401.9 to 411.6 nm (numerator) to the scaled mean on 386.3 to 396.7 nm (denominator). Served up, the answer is 1.61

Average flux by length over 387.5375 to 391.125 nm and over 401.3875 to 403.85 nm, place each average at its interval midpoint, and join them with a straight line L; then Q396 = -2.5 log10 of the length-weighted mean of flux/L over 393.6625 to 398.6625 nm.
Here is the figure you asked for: 0.31 mag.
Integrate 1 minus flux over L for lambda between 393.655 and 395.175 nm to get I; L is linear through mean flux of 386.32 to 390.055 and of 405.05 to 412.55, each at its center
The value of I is 0.44 nm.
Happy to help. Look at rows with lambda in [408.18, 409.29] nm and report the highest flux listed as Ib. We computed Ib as 16.9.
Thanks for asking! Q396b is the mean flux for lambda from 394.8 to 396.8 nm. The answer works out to 9.45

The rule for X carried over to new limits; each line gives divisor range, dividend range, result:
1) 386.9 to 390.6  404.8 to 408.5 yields 1.43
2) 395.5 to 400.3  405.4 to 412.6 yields 1.37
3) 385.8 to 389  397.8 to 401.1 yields 1.37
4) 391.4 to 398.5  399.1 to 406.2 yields 1.63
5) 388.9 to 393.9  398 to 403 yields 1.55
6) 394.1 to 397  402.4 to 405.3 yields 1.66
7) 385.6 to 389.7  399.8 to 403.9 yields 1.44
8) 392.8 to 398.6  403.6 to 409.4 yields 1.72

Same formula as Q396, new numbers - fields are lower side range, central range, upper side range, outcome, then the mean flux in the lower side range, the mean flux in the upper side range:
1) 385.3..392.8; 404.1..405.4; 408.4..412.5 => 0.03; 10.7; 15.3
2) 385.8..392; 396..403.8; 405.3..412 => 0.03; 10.9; 14.7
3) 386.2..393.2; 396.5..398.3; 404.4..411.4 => 0.25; 10.4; 14.5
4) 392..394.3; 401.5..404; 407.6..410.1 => -0.22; 7.17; 15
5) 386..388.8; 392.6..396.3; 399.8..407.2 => 0.45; 11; 14.2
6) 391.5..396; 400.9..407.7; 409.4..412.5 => -0.14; 8.73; 15.1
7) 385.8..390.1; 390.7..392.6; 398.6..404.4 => 0.14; 10.9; 14.4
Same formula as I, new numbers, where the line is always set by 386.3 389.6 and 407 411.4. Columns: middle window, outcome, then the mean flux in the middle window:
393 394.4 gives 0.636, 6.6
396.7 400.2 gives 0.191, 12.3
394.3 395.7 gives 0.289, 9.78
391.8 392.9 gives 0.244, 9.19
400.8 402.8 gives -0.148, 14.6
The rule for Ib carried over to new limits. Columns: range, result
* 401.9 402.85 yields 15.5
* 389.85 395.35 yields 12.3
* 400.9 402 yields 14.5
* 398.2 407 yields 17.3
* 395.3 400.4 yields 15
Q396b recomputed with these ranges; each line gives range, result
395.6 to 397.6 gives 8.65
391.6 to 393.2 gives 8.6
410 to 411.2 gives 14.6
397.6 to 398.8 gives 12.9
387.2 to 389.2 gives 10.7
